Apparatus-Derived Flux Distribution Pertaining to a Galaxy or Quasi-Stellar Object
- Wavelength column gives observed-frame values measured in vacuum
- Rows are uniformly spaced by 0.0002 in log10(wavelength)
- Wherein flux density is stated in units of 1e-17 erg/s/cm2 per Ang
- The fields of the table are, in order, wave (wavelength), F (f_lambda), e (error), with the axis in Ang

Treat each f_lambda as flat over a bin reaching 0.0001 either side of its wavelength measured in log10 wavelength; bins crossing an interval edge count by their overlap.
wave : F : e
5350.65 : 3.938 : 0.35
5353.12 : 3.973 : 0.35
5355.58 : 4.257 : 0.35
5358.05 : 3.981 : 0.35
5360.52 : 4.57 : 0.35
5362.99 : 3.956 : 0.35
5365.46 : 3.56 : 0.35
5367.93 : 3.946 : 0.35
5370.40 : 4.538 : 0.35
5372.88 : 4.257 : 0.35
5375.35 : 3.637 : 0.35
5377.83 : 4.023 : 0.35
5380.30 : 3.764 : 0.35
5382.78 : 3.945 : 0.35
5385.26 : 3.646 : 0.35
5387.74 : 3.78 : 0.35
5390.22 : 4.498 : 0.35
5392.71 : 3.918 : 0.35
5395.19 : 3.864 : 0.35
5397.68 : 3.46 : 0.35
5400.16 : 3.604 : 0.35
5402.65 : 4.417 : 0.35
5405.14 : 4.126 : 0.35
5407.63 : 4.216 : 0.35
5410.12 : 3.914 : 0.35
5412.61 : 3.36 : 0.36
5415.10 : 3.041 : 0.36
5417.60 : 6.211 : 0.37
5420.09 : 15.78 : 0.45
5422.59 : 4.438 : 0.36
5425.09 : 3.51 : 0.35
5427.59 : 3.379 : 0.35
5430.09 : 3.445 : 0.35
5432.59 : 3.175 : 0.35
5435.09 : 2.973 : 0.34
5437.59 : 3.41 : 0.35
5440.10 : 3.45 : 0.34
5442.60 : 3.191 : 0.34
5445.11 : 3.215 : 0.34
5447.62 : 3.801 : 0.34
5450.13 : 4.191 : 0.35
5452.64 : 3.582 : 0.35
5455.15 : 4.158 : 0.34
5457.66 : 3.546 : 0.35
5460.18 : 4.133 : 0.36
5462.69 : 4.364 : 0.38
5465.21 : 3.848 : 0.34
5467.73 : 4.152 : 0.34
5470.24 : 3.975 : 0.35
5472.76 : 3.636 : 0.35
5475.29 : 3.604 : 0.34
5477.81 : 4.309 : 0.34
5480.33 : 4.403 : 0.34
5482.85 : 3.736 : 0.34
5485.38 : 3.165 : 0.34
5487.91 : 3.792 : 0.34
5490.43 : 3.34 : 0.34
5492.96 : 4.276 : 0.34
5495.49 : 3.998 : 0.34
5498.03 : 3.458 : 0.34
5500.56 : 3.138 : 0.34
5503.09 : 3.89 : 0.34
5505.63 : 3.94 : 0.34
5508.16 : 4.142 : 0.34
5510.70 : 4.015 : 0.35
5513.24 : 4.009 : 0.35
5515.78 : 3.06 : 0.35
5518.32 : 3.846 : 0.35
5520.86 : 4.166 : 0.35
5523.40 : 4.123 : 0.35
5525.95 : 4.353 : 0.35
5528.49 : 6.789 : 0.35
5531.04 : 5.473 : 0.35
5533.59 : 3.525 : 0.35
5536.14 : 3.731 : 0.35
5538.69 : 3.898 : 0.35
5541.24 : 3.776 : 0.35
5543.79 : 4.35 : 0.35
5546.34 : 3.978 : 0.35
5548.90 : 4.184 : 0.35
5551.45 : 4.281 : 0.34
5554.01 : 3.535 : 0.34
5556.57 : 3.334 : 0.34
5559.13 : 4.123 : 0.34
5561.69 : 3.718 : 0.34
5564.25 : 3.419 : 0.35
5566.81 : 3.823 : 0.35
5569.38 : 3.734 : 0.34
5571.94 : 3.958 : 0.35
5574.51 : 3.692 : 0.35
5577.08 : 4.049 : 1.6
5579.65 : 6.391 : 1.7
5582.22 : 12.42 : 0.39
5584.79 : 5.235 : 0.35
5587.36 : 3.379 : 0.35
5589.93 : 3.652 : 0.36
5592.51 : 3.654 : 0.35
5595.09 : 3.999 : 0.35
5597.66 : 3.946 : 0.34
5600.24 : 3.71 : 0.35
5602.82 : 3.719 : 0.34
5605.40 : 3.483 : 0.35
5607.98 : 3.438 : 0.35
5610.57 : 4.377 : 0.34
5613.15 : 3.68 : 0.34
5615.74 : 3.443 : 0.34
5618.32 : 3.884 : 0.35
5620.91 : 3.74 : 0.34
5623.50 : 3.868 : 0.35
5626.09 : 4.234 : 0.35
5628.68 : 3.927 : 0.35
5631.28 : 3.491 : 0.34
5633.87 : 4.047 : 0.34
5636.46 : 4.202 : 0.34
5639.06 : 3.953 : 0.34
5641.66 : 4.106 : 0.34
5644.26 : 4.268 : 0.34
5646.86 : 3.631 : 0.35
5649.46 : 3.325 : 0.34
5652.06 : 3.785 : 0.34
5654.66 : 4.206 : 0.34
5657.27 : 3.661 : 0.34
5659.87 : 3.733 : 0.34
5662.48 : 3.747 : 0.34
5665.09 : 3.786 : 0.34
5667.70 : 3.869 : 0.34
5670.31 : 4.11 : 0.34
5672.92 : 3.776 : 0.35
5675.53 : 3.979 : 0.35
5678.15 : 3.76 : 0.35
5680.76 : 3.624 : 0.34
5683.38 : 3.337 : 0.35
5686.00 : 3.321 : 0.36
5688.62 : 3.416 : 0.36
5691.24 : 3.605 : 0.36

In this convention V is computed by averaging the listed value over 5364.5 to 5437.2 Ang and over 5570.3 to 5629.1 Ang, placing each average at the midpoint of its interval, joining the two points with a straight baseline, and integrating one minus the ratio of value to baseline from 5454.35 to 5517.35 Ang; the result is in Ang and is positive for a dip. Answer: 6.85 Ang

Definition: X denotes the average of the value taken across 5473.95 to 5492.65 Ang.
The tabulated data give 3.79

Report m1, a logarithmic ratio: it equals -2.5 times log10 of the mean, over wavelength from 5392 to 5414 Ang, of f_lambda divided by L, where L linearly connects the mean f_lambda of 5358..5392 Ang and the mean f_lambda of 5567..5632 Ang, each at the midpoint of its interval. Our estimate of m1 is 0.047 mag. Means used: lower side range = 4.01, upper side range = 4.28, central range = 3.87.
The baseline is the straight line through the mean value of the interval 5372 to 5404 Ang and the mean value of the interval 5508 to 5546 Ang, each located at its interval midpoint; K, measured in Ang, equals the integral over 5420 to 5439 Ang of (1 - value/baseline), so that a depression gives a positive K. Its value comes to -1.7 Ang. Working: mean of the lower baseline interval 3.91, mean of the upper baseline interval 4.21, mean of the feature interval 4.34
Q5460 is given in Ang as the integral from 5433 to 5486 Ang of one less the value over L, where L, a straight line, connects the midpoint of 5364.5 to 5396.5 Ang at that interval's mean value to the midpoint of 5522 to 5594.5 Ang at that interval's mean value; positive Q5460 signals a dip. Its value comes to 5.3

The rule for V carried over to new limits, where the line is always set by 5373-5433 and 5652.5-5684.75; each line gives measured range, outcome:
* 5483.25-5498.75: 1.9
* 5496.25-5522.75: 2.4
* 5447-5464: 1.2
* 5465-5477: 1.1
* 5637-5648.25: -0.4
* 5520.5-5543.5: -1.8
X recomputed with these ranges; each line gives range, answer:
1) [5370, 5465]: 4.15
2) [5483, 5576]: 3.94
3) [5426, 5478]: 3.68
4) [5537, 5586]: 4.52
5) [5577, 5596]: 5.45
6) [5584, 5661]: 3.85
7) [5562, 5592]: 4.82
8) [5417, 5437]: 5.27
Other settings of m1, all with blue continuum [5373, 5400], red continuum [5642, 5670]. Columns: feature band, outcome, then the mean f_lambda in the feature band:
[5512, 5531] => -0.15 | 4.41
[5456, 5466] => -0.04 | 3.99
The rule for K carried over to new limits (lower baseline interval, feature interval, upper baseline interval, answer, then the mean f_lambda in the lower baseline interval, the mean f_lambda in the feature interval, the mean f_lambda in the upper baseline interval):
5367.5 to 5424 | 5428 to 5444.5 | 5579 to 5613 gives 4.7 Ang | 4.55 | 3.28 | 4.66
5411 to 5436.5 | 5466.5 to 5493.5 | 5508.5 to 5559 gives 4.0 Ang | 4.91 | 3.84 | 4.13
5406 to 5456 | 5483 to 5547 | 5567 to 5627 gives 4.7 Ang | 4.32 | 4.01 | 4.32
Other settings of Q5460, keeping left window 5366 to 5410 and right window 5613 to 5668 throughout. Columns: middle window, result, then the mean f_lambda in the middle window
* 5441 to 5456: 1.03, 3.67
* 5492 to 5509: 0.42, 3.82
